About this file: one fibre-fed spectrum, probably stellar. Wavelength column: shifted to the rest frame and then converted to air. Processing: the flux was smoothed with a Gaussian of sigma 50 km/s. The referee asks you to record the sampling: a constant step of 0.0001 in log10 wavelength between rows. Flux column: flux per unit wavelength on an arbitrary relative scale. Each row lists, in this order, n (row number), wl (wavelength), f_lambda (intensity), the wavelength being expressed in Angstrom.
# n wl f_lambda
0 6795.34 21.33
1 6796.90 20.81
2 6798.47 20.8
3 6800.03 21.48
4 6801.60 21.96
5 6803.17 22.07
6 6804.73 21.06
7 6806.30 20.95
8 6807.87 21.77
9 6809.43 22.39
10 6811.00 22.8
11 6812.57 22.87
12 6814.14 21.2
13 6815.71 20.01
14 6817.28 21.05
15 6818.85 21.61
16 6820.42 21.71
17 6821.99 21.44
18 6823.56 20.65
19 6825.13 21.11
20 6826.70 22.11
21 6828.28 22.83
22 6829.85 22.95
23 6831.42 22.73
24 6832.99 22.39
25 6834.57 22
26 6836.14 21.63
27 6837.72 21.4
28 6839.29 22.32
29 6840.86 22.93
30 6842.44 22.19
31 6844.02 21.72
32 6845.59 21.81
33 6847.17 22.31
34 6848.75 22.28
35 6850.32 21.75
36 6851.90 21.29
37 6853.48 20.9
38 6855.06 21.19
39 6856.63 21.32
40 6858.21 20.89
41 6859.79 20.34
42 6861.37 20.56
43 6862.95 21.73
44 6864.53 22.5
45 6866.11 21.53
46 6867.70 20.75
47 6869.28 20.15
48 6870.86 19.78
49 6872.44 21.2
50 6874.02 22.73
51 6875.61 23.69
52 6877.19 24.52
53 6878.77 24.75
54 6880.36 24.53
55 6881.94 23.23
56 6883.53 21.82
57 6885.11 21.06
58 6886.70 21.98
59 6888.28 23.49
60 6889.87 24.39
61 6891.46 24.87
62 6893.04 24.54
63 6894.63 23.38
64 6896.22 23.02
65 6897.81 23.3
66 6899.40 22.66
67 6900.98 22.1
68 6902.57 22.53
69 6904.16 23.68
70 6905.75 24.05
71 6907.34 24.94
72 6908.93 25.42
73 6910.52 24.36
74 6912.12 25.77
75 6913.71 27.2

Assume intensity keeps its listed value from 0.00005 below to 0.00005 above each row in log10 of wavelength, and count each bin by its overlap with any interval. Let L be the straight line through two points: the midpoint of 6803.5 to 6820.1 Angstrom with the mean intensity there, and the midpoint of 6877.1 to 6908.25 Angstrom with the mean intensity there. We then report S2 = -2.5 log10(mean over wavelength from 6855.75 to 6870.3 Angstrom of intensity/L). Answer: 0.084 mag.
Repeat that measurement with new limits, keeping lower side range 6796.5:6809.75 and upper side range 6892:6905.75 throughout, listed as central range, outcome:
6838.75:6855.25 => 0.02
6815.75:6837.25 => 0.01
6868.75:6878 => 0.03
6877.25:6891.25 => -0.02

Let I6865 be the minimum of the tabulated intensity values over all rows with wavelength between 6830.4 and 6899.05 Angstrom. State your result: 19.78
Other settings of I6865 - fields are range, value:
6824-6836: 21.11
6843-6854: 20.9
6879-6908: 21.06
